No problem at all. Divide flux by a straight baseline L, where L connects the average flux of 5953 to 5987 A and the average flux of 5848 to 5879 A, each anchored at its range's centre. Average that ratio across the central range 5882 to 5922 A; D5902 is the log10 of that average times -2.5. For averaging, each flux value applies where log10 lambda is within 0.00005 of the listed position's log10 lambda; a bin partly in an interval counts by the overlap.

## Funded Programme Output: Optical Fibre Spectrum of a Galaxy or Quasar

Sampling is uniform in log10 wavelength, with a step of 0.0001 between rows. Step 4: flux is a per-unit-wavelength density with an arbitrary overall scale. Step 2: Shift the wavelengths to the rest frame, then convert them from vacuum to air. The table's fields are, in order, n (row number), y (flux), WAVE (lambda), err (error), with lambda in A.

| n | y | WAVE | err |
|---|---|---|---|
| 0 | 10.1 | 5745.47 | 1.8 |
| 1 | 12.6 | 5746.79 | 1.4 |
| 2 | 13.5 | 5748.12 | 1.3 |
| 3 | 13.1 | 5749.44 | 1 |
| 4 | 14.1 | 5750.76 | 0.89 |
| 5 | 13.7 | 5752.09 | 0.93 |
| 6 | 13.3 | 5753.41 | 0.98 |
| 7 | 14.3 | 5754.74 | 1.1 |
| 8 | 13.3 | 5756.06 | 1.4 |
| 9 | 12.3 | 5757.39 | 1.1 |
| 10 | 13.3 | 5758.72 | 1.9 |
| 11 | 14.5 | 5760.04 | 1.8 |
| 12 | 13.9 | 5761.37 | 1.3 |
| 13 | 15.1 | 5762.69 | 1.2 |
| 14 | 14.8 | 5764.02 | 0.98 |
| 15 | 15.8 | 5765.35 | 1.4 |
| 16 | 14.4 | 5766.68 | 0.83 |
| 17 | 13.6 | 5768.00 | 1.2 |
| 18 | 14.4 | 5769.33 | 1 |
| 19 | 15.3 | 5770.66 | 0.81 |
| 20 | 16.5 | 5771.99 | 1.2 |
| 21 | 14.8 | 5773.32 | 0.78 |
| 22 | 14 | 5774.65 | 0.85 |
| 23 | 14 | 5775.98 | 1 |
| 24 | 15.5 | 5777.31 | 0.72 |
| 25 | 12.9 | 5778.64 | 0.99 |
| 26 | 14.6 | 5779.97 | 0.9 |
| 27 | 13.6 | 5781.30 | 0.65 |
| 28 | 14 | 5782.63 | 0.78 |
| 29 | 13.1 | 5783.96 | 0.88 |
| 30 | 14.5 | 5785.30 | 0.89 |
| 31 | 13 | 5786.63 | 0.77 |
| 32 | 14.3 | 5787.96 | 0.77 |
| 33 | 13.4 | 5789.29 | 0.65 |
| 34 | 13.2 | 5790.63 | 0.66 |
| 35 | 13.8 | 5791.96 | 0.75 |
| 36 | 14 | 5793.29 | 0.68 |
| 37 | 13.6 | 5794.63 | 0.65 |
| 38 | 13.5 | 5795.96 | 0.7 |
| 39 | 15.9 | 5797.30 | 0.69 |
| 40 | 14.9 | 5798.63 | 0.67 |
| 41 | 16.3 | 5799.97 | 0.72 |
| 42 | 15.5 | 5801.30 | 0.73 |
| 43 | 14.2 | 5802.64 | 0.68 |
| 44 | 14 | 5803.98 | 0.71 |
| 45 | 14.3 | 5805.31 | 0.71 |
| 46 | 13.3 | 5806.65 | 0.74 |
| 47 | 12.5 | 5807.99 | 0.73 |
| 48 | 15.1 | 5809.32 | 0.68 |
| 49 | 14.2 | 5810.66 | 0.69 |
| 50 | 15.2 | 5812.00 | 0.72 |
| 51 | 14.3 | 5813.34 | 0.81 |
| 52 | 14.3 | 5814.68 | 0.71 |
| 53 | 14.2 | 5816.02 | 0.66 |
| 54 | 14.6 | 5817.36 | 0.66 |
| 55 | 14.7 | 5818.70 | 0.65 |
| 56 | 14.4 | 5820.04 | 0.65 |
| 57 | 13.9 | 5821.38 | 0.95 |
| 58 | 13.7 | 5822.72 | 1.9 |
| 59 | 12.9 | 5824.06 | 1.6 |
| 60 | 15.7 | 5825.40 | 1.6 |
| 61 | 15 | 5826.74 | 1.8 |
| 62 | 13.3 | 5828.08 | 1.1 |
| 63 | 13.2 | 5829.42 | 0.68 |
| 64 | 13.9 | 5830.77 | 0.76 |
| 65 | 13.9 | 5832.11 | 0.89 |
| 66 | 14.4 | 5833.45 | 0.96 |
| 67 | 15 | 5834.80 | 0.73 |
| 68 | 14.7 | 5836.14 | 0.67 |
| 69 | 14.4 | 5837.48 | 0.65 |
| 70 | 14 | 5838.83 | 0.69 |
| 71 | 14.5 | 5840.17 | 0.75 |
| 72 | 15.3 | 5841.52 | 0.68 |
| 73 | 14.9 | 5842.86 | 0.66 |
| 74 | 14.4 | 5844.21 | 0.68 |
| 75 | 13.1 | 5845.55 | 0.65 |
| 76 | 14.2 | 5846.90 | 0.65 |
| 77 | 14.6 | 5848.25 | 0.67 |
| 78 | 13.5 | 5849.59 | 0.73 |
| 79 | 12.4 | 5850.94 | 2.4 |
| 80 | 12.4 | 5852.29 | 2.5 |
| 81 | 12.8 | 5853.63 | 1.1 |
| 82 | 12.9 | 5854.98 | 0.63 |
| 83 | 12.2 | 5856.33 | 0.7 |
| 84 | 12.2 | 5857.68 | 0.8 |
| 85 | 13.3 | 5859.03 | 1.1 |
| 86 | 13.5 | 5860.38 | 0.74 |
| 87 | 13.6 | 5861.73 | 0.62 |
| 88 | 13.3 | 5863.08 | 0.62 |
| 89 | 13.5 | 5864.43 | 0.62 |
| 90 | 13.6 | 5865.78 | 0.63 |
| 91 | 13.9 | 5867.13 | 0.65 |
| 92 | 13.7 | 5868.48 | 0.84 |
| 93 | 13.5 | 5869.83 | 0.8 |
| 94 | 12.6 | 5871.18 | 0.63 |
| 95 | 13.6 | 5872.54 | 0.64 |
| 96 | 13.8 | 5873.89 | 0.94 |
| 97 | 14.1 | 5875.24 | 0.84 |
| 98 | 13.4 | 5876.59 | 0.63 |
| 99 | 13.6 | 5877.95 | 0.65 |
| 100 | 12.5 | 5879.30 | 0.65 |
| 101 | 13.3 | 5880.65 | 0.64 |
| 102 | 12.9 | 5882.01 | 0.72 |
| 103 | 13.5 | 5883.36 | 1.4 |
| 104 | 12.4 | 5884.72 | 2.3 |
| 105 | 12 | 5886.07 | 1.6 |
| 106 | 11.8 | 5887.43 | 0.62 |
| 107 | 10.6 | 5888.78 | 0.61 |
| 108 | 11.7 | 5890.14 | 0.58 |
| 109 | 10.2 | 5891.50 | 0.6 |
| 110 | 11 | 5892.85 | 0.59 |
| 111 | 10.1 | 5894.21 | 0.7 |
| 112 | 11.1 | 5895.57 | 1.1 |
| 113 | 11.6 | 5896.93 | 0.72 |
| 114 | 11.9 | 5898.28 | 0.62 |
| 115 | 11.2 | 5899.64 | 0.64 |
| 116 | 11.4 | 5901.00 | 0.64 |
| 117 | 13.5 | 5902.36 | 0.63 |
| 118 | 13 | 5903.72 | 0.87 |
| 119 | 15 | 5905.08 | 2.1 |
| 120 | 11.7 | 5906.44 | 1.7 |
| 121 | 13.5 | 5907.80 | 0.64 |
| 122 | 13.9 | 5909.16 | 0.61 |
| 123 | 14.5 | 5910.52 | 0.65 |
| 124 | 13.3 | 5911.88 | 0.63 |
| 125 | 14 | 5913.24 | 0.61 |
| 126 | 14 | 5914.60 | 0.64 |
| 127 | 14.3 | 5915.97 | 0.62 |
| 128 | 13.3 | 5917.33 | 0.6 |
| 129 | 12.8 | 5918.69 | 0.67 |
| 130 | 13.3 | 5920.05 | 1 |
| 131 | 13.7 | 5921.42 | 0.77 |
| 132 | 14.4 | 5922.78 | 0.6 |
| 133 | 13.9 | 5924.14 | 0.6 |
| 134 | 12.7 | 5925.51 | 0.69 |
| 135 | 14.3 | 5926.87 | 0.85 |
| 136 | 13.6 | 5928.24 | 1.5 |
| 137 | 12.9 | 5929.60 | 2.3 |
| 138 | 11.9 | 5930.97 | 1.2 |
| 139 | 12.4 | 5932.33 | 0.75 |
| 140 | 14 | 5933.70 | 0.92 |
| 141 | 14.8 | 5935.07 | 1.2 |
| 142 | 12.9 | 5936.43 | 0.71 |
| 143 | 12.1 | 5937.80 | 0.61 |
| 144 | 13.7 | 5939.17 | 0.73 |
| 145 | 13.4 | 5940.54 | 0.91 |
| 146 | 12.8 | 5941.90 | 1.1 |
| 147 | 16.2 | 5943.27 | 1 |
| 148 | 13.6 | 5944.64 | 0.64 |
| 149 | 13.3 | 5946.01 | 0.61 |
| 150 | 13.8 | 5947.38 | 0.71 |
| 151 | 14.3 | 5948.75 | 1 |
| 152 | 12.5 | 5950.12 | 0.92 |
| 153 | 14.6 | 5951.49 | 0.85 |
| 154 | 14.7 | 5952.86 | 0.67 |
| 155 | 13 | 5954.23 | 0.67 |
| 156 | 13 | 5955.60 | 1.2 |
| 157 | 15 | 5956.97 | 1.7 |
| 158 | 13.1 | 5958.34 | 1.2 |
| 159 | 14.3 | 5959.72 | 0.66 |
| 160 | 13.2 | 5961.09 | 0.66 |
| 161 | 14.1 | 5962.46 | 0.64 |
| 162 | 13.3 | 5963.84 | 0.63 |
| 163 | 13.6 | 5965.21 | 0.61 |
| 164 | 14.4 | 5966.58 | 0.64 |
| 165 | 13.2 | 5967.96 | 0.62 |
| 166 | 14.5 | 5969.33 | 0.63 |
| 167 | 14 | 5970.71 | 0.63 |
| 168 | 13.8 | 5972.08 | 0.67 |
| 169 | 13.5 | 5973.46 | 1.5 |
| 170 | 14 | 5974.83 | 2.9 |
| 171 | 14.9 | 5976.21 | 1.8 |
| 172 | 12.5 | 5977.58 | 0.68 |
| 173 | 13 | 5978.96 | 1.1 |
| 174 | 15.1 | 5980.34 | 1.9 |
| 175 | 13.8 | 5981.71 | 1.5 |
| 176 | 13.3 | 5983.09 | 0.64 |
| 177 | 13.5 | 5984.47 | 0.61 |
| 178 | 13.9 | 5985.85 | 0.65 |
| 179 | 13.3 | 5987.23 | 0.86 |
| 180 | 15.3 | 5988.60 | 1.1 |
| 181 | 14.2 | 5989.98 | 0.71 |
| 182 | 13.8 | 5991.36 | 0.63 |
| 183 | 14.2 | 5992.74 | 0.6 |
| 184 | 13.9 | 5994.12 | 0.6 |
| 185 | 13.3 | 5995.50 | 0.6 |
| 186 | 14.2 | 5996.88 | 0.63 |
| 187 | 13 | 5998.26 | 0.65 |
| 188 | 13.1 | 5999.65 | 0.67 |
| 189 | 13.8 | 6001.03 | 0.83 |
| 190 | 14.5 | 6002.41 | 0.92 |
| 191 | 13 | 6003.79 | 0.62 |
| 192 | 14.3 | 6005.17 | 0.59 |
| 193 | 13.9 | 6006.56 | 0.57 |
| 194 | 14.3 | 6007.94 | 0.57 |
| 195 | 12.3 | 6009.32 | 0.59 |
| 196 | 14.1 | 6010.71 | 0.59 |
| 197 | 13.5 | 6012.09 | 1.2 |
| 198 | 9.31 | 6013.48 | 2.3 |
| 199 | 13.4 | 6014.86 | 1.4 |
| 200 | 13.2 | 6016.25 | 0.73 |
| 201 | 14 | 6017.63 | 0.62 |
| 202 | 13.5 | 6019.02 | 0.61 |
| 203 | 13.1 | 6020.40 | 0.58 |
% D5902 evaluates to 0.07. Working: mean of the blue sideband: 13.3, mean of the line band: 12.6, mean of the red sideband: 13.8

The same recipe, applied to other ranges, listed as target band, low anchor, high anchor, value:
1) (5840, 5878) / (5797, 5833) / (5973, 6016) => 0.05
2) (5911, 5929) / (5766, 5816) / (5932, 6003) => 0.02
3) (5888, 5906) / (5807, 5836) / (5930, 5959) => 0.18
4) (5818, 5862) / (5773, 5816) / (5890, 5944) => -0.01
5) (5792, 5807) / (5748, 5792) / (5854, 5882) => -0.05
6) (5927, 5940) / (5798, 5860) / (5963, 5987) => 0.05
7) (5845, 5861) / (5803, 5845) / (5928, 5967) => 0.08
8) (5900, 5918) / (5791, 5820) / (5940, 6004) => 0.05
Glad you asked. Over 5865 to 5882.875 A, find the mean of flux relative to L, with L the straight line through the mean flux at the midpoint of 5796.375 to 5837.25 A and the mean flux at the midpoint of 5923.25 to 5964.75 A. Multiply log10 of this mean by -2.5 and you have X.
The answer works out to 0.05 mag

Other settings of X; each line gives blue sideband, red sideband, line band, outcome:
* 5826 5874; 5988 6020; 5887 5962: 0.04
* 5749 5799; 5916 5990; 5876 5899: 0.16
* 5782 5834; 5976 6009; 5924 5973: 0.02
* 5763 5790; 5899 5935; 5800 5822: -0.02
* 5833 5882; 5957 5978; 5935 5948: 0.01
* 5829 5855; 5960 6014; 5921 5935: 0.03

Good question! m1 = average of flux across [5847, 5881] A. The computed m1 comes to 13.3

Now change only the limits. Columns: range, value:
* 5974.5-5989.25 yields 13.9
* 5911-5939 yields 13.4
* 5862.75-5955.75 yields 13.1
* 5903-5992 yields 13.7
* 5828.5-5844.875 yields 14.4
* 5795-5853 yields 14.2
